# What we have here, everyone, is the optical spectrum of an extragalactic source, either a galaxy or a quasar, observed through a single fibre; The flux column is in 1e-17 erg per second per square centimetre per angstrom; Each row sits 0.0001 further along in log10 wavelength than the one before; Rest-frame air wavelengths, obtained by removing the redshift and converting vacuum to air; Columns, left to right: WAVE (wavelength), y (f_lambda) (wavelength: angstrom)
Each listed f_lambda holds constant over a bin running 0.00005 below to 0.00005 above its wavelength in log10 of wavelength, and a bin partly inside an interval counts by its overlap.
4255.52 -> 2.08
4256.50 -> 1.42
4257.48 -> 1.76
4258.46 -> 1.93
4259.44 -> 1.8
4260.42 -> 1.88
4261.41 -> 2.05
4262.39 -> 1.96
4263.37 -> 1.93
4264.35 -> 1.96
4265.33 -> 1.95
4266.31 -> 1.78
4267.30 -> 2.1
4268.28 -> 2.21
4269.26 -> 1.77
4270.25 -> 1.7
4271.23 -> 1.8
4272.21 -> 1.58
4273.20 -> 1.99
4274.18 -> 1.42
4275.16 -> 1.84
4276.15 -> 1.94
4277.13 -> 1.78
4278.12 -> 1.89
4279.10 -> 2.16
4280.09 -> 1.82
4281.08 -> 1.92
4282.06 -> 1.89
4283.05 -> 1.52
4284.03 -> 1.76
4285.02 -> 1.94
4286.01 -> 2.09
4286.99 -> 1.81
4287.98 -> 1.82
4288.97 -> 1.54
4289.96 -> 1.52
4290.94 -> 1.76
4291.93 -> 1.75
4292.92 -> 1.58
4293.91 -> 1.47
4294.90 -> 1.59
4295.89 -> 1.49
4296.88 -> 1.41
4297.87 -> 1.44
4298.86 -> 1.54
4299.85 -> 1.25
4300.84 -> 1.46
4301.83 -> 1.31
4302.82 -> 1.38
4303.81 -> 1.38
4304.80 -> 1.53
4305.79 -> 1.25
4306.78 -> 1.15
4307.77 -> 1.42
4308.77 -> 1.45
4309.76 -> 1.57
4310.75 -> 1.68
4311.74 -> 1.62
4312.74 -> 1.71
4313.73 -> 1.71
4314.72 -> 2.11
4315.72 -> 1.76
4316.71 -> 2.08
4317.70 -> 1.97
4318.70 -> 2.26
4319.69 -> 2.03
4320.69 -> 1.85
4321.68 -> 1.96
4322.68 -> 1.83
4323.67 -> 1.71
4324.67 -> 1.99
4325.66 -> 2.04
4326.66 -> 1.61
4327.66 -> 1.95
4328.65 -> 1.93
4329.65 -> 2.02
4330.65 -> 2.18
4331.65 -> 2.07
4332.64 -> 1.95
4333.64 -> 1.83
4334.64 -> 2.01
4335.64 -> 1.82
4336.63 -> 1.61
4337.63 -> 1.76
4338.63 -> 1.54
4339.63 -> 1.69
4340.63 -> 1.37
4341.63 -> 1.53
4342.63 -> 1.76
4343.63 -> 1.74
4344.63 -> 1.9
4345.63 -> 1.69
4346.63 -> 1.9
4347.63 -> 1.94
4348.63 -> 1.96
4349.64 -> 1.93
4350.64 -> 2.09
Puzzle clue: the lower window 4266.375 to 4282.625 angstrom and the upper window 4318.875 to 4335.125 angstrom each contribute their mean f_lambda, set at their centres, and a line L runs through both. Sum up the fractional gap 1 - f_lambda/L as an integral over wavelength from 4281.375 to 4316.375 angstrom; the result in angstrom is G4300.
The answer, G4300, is 5.58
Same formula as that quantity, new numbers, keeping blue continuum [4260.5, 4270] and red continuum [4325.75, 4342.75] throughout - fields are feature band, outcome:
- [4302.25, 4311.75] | 2.2 angstrom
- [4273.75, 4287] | 0.5 angstrom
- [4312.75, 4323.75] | -0.5 angstrom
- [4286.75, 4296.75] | 1.5 angstrom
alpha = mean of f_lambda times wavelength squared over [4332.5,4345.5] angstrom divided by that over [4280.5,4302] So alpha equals 1.08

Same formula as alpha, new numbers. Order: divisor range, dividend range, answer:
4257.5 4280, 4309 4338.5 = 1.02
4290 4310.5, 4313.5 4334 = 1.35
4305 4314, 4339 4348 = 1.16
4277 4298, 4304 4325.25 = 1.02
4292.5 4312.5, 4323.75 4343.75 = 1.27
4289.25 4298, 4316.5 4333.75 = 1.27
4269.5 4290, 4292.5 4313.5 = 0.82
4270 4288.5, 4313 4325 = 1.08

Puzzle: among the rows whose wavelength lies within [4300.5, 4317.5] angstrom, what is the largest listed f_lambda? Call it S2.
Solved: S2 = 2.11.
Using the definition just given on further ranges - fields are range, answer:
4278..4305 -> 2.16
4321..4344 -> 2.18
